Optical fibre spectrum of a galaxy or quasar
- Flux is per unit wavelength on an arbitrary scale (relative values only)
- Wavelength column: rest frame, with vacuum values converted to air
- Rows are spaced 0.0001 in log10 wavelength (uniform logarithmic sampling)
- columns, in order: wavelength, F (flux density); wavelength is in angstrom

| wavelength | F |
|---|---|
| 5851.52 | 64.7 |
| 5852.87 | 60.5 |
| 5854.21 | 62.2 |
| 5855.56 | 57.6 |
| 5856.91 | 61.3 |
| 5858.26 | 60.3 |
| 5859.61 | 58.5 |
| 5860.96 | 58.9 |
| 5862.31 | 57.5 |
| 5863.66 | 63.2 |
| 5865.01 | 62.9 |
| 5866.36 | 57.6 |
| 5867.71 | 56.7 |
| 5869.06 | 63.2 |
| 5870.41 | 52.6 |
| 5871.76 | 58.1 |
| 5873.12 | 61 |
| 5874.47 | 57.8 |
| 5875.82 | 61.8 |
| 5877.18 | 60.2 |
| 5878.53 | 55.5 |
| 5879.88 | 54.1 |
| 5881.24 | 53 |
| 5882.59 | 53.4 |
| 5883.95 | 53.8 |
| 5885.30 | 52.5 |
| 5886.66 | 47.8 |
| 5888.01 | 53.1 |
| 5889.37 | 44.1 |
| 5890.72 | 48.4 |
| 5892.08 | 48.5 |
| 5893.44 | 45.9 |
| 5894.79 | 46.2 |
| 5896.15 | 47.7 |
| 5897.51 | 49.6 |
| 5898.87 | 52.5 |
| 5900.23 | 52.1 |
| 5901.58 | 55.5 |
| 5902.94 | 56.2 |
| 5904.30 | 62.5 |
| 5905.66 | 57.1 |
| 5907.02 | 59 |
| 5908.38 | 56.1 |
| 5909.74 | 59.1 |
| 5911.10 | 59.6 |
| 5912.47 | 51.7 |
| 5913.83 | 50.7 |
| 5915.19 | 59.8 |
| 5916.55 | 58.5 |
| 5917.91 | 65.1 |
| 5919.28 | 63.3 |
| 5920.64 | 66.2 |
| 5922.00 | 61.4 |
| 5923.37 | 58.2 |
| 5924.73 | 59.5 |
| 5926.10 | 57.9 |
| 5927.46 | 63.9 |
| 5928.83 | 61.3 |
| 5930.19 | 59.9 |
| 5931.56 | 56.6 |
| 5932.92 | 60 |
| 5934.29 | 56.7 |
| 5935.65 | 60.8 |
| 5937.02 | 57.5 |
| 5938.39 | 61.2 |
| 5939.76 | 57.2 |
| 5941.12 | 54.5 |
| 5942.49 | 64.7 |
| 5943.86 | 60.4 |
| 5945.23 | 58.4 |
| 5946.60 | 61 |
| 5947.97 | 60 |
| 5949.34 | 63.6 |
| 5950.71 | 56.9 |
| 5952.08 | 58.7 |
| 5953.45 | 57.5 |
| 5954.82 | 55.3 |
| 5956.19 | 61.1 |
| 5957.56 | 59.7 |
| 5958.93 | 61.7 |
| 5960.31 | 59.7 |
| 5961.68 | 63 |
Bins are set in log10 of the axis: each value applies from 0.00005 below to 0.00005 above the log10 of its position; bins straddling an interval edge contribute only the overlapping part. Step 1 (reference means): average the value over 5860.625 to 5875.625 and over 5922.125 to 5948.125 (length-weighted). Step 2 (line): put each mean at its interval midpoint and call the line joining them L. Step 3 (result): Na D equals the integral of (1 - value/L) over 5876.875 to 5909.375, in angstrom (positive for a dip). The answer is 3.6 angstrom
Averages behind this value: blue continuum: 59.2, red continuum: 59.5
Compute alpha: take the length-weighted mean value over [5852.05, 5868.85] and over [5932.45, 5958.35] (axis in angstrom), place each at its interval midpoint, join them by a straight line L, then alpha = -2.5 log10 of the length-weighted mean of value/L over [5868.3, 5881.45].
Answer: 0.04 mag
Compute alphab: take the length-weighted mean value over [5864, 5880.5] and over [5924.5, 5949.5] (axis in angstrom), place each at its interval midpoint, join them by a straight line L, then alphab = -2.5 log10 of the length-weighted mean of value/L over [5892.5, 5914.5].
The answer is 0.10 mag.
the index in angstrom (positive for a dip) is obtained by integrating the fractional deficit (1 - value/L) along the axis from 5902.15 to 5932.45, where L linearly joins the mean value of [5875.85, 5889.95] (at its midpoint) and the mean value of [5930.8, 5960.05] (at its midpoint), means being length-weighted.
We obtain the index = -1.5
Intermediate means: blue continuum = 53.2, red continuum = 59.2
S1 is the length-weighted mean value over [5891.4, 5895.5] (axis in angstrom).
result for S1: 46.9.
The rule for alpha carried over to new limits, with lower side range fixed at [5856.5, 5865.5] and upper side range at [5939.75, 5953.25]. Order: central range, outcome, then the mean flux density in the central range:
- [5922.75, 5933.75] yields 0.00 mag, 59.6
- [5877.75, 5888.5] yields 0.14 mag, 53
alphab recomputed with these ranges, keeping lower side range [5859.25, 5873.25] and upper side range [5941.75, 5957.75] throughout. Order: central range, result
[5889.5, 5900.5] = 0.22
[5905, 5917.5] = 0.04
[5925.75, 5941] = 0.01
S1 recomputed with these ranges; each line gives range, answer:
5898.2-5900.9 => 52.3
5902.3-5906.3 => 58.6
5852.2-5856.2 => 60.2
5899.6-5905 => 56.7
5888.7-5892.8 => 47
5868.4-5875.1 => 58.5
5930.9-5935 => 57.9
